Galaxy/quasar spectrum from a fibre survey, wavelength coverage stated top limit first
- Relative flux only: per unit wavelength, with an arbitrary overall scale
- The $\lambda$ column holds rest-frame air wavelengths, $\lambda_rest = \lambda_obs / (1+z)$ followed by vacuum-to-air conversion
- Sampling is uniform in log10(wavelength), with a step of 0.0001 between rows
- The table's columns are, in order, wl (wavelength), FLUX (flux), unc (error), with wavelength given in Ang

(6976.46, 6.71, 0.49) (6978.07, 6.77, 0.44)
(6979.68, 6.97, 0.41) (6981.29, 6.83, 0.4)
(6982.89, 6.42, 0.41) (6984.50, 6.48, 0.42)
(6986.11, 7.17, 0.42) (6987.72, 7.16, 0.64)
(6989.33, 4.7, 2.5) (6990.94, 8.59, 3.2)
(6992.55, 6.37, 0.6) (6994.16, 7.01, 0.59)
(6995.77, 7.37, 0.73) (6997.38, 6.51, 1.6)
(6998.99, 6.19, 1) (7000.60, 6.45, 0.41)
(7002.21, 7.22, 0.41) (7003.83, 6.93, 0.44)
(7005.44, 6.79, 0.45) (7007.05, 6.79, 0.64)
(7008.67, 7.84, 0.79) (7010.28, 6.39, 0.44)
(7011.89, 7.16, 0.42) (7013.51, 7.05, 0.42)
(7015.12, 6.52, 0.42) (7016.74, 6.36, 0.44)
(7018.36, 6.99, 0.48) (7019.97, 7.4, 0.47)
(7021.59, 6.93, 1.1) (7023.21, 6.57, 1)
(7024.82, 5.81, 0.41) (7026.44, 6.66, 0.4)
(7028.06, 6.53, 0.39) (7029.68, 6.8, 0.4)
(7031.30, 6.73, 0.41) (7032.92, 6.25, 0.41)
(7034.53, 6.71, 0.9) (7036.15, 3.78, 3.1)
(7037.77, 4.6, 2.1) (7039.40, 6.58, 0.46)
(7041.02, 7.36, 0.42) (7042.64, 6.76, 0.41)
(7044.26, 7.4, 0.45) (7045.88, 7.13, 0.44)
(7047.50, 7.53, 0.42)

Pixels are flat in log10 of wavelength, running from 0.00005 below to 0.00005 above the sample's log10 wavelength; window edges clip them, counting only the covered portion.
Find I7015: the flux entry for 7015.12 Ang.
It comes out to 6.52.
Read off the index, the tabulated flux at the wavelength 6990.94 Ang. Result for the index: 8.59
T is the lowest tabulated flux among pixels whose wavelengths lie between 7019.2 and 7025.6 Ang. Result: 5.81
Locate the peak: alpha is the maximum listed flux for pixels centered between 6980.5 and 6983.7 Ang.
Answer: 6.83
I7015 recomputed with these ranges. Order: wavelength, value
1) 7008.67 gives 7.84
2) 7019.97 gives 7.4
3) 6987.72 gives 7.16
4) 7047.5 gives 7.53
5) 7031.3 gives 6.73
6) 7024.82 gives 5.81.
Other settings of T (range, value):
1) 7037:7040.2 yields 4.6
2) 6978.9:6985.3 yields 6.42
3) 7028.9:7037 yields 3.78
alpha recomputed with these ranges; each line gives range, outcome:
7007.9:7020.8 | 7.84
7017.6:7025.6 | 7.4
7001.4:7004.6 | 7.22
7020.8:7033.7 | 6.93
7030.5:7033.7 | 6.73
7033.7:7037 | 6.71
